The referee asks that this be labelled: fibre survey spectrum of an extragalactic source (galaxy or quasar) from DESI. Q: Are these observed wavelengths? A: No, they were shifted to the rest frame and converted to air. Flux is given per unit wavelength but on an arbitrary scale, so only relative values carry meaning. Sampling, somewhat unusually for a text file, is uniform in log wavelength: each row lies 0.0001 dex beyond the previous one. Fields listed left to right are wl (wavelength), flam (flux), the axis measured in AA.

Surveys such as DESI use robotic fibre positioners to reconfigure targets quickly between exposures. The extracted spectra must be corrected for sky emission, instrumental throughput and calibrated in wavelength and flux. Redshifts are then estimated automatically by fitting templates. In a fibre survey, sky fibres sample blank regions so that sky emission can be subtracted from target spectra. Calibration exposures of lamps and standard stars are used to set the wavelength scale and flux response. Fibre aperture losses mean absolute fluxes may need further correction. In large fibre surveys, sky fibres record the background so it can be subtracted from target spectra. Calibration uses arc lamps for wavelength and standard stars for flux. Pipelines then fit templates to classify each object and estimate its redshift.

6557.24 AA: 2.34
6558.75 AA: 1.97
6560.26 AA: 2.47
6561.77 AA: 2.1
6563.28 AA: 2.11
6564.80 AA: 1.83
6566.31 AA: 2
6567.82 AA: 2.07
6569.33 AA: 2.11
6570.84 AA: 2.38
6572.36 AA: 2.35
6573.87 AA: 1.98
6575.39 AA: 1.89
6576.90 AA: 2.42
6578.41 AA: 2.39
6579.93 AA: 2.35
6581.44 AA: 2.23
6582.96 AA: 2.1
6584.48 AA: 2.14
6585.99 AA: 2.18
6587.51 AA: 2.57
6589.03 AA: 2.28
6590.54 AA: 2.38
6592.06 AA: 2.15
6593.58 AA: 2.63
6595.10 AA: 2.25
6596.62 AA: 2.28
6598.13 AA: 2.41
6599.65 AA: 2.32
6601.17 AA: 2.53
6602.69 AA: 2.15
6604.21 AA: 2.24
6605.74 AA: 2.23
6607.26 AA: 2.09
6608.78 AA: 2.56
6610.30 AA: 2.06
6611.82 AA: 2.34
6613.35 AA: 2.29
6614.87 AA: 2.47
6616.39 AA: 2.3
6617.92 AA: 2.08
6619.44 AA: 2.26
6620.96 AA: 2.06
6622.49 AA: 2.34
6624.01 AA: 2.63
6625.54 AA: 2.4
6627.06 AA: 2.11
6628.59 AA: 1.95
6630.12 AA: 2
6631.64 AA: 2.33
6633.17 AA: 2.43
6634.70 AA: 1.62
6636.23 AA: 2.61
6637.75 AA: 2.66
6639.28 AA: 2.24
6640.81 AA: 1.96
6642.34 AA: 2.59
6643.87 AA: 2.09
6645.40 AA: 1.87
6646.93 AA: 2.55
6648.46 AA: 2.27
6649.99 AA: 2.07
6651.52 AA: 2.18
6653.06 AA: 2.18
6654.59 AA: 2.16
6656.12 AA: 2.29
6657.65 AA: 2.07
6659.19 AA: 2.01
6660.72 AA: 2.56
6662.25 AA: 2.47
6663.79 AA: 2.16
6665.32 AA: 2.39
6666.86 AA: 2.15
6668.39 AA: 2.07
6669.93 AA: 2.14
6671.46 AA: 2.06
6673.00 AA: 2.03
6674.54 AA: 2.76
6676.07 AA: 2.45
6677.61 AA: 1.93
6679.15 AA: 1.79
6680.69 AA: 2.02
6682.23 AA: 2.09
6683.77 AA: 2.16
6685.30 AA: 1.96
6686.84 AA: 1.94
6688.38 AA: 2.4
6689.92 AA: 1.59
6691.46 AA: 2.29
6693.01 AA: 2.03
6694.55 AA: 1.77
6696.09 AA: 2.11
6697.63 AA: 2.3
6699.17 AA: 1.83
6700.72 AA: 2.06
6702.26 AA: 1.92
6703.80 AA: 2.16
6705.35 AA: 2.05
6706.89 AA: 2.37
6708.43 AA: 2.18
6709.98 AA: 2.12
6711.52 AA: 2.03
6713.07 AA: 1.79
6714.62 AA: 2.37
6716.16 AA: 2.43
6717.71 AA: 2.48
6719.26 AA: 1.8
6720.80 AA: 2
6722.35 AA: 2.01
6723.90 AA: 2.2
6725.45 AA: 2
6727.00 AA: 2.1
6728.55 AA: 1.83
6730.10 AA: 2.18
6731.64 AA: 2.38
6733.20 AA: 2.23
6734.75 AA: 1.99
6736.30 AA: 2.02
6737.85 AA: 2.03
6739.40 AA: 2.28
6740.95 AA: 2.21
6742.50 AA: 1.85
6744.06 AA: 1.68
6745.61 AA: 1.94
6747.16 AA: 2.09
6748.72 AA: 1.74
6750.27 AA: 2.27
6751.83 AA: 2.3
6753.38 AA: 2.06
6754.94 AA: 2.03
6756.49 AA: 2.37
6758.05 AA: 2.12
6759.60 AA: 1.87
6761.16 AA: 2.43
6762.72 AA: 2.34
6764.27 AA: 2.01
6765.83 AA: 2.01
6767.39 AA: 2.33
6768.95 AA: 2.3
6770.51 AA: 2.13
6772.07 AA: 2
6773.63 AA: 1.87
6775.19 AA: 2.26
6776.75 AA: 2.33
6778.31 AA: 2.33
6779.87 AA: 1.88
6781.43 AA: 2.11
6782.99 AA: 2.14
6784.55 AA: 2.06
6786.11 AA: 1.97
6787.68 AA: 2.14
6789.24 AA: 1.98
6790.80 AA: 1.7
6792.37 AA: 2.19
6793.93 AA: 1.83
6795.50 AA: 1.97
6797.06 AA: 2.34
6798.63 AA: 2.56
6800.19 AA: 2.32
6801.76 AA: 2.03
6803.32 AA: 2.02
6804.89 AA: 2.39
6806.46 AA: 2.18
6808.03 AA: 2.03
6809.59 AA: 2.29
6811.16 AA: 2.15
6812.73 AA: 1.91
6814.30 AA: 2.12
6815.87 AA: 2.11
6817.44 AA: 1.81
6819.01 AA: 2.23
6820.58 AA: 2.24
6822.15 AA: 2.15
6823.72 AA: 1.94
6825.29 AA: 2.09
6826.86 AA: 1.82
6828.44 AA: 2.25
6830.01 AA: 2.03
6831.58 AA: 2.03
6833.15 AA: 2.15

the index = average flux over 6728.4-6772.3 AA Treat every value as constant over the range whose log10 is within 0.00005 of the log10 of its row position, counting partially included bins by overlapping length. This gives 2.11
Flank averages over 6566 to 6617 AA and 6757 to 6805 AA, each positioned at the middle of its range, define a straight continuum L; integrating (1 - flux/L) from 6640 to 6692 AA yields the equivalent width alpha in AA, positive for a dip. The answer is 1.1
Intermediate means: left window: 2.27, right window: 2.13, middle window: 2.17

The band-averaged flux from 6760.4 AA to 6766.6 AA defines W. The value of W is 2.2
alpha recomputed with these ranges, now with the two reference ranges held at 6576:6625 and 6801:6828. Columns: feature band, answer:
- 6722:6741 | 0.54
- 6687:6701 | 1.10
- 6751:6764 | -0.22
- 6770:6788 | 0.22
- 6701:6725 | 0.73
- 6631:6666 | 0.08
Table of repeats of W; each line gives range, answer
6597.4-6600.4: 2.36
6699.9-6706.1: 2.04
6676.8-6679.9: 1.86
